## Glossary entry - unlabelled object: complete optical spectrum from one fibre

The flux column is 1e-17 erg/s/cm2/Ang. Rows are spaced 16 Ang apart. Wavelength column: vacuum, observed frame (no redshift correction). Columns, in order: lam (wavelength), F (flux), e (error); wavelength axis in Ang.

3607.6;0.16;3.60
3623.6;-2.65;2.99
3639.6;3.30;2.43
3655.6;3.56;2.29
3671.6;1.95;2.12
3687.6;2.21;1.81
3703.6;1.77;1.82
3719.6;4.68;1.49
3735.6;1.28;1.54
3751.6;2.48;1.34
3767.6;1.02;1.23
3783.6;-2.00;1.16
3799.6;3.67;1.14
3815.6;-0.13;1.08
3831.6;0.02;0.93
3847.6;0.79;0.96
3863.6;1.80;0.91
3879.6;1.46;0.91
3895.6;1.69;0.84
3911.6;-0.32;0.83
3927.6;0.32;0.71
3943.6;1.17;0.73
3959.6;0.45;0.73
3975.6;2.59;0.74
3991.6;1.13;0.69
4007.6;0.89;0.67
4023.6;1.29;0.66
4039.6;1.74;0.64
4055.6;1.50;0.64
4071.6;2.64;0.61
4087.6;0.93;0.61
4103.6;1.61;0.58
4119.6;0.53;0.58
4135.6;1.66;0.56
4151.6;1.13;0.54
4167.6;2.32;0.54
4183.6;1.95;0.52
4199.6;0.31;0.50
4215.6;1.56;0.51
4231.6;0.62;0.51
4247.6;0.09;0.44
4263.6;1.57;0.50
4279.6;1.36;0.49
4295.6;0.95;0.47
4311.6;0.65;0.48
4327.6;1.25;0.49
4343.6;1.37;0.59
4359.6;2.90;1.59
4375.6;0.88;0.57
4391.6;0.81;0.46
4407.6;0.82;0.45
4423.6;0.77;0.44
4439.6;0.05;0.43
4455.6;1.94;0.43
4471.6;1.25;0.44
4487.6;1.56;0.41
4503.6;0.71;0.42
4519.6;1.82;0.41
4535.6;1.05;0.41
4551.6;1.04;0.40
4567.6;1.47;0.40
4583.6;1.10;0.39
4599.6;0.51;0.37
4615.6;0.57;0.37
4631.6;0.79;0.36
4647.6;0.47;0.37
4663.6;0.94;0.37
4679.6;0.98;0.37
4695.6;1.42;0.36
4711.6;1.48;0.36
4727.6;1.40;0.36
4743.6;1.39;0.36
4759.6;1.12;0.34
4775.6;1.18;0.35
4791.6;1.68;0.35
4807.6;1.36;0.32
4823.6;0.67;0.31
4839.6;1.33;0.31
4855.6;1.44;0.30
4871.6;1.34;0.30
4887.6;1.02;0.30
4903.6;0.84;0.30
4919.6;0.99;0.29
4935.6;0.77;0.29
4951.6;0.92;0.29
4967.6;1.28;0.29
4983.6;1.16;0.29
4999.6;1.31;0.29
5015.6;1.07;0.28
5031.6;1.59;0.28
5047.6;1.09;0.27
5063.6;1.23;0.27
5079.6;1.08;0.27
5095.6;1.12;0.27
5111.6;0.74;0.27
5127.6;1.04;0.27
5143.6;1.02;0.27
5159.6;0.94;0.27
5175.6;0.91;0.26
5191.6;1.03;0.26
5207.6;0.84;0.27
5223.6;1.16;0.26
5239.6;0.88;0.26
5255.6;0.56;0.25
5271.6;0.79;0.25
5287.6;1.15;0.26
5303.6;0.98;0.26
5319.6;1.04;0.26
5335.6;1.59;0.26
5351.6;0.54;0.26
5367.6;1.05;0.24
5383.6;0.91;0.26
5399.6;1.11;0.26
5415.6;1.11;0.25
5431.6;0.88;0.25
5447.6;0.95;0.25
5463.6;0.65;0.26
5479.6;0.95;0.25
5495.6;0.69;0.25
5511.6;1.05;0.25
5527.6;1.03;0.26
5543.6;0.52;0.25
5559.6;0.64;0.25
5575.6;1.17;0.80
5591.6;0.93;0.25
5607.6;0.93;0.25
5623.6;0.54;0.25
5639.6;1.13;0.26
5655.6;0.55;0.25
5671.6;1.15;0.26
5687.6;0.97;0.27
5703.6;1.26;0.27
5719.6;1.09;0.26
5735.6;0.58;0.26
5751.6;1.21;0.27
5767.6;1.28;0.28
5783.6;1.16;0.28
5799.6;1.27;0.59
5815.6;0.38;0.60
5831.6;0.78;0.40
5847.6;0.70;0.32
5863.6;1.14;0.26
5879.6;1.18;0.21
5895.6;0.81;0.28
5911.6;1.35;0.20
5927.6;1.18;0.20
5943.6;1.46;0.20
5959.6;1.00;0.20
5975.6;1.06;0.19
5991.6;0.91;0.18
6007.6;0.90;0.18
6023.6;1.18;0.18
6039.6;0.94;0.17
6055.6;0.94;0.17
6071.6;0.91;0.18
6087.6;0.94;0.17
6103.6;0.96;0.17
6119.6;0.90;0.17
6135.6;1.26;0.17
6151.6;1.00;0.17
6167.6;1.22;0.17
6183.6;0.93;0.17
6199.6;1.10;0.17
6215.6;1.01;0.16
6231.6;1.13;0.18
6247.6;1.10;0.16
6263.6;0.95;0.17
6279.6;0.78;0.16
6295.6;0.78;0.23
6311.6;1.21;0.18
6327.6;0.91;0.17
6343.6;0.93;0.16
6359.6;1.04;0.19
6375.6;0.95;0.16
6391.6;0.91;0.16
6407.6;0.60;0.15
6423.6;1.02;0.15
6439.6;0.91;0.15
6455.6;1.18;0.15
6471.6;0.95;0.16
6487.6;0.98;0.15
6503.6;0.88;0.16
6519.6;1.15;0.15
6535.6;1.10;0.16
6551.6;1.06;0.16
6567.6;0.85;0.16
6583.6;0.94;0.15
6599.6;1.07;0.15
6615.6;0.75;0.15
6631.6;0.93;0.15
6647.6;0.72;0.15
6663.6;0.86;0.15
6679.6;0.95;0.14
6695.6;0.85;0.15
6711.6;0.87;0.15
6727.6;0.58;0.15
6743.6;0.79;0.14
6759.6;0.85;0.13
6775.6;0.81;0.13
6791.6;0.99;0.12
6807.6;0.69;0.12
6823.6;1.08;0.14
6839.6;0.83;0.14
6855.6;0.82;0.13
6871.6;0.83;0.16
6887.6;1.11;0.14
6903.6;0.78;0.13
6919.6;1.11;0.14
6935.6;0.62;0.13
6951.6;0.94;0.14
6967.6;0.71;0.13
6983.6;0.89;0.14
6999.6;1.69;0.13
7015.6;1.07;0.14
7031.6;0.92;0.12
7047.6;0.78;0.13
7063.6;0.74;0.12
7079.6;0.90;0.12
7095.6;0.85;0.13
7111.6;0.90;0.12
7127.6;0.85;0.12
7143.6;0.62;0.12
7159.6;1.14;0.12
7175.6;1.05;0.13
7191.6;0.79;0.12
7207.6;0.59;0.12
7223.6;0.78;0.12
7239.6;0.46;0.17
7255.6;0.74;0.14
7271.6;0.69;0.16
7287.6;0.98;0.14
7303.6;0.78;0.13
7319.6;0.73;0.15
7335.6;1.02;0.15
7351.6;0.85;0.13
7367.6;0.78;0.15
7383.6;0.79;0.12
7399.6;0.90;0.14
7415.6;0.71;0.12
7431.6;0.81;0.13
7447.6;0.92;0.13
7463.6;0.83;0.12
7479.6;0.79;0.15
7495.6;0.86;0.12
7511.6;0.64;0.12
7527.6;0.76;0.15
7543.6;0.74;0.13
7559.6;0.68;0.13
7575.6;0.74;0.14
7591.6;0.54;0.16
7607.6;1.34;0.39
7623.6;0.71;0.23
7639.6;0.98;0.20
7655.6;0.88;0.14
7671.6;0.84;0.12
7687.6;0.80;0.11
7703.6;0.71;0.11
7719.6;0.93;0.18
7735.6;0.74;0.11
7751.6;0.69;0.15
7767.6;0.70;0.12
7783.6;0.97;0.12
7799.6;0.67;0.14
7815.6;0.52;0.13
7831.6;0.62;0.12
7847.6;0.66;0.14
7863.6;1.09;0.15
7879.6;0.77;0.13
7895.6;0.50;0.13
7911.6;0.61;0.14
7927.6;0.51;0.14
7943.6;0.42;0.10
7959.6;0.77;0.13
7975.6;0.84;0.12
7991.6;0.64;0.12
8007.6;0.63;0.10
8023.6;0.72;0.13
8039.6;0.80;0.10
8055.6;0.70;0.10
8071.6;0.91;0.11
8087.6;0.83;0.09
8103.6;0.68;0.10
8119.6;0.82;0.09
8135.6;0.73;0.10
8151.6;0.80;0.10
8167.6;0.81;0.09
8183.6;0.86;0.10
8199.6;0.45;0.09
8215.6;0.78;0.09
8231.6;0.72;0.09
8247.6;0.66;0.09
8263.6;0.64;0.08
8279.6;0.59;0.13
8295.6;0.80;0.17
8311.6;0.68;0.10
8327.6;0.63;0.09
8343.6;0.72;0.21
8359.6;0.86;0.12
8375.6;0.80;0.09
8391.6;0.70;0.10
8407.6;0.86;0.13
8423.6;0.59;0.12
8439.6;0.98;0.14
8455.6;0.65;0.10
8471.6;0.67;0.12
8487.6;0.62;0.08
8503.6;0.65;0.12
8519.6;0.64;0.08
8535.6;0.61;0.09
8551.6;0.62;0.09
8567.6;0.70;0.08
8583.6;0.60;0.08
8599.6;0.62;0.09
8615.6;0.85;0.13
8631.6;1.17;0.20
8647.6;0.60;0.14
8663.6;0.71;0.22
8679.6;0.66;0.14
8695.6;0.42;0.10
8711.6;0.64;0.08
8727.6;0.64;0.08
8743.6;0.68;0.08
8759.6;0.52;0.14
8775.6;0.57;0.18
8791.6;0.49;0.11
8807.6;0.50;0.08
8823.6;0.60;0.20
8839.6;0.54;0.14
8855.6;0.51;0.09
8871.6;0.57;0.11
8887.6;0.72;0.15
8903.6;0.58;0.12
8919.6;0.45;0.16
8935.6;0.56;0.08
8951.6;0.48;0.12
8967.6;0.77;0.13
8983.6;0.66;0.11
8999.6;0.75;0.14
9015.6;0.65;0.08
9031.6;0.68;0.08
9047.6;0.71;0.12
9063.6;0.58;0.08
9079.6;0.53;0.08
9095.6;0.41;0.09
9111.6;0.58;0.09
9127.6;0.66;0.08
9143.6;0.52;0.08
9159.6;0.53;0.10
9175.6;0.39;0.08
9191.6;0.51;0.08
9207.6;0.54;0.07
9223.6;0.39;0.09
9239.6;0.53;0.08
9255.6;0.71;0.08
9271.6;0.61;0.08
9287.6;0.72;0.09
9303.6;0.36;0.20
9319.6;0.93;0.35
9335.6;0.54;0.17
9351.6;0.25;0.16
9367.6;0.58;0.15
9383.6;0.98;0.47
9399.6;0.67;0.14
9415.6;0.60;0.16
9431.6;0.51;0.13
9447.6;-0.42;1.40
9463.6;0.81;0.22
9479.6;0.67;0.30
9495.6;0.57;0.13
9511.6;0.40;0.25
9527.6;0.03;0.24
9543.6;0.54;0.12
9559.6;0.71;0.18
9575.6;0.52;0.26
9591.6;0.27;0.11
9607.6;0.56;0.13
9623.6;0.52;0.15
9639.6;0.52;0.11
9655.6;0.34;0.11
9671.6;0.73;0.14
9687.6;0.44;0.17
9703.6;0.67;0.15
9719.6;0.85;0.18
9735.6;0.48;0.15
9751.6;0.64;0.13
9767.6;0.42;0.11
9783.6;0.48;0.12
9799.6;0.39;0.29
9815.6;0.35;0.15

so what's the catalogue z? 0.07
